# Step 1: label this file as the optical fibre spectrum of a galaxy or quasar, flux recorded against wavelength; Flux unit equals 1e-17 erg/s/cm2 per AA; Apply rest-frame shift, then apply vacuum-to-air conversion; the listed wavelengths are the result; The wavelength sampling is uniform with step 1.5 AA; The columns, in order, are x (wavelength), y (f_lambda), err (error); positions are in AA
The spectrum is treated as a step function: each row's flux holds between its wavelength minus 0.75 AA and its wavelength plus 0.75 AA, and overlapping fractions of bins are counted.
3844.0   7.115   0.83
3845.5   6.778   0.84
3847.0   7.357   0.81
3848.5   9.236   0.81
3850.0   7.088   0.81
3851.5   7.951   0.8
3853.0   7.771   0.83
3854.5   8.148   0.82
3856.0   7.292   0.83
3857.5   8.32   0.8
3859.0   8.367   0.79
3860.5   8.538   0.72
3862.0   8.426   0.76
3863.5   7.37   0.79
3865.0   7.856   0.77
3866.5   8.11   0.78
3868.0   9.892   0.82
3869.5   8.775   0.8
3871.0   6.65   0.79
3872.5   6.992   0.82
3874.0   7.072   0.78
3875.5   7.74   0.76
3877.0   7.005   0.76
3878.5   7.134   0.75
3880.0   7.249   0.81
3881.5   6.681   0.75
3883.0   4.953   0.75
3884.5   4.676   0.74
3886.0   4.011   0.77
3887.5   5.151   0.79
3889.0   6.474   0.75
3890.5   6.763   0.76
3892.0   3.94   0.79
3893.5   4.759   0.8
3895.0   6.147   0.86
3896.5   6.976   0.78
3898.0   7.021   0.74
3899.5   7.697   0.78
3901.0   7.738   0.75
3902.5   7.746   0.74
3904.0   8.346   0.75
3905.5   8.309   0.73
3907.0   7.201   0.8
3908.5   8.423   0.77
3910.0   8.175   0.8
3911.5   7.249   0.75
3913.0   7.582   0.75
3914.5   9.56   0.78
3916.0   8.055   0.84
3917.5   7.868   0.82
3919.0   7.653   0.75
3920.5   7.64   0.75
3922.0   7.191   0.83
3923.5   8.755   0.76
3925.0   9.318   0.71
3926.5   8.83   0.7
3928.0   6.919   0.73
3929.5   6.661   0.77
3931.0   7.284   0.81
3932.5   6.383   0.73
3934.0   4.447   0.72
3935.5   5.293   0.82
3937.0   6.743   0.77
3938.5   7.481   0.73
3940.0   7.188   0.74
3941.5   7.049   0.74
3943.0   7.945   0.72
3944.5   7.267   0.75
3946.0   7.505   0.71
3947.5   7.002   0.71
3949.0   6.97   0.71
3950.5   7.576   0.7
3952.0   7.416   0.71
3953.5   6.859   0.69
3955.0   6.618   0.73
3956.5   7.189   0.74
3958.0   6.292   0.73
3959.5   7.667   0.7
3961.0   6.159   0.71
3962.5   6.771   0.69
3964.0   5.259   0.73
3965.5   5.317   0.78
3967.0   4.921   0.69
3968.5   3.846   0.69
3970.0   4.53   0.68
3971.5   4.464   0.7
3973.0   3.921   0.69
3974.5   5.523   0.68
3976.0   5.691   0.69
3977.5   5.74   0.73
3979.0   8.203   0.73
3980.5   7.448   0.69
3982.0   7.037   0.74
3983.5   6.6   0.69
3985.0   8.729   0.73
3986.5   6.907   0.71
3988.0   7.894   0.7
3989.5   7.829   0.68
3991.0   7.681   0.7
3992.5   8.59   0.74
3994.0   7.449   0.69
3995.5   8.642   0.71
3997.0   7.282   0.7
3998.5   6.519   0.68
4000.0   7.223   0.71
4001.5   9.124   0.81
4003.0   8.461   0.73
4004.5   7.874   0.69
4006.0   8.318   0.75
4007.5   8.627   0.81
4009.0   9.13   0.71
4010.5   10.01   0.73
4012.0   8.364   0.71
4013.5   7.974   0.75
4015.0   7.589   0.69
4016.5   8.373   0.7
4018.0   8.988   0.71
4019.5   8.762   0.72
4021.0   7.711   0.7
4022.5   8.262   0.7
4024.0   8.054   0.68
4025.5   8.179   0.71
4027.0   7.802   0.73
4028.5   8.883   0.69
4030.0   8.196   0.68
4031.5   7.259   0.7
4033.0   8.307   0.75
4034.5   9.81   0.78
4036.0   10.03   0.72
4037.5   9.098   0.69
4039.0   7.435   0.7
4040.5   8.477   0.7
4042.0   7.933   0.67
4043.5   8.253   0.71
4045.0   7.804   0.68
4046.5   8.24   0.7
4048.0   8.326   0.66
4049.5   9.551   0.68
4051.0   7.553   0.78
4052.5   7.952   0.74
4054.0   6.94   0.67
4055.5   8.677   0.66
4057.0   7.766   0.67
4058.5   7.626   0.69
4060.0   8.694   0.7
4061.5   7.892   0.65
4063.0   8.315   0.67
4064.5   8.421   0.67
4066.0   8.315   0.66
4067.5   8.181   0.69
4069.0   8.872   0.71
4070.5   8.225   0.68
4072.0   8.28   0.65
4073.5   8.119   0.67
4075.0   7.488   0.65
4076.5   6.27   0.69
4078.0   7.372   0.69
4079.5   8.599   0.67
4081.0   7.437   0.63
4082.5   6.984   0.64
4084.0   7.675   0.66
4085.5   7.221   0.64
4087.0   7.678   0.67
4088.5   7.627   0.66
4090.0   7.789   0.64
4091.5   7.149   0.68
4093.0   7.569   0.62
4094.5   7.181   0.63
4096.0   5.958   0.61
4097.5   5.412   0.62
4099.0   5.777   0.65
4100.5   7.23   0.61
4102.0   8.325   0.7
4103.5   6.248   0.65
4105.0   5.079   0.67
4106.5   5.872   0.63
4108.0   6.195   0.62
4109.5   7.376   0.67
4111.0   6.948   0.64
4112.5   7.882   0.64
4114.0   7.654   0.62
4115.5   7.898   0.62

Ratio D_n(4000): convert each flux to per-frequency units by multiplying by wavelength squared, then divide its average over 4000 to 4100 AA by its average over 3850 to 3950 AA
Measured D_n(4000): 1.2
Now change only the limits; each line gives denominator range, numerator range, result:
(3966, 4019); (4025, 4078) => 1.15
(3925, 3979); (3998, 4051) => 1.35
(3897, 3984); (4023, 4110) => 1.19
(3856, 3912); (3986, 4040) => 1.23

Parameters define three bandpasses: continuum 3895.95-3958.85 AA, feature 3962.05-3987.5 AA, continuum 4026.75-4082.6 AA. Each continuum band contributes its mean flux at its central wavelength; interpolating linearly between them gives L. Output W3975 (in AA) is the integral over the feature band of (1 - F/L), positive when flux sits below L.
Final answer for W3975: 5.8 AA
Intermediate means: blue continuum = 7.42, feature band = 5.95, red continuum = 8.16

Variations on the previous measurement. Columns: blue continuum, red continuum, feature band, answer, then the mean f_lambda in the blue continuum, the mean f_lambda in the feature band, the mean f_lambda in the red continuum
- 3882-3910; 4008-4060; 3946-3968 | 2.2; 6.51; 6.57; 8.34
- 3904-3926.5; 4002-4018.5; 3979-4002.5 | 2.1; 8.1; 7.69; 8.52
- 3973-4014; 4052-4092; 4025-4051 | -2.2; 7.66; 8.42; 7.84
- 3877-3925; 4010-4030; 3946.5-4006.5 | 8.0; 7.04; 6.84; 8.35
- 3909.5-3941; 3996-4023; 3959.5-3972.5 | 4.2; 7.43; 5.28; 8.26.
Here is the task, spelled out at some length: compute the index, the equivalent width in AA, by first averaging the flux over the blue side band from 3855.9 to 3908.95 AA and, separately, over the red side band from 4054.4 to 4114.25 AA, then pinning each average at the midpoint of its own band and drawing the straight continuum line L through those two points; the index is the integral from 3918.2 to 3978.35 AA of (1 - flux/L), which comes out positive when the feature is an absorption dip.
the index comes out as 5.1 AA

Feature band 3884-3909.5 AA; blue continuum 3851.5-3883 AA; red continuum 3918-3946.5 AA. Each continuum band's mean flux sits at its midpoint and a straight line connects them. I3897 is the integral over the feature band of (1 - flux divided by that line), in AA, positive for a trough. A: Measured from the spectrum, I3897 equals 3.1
